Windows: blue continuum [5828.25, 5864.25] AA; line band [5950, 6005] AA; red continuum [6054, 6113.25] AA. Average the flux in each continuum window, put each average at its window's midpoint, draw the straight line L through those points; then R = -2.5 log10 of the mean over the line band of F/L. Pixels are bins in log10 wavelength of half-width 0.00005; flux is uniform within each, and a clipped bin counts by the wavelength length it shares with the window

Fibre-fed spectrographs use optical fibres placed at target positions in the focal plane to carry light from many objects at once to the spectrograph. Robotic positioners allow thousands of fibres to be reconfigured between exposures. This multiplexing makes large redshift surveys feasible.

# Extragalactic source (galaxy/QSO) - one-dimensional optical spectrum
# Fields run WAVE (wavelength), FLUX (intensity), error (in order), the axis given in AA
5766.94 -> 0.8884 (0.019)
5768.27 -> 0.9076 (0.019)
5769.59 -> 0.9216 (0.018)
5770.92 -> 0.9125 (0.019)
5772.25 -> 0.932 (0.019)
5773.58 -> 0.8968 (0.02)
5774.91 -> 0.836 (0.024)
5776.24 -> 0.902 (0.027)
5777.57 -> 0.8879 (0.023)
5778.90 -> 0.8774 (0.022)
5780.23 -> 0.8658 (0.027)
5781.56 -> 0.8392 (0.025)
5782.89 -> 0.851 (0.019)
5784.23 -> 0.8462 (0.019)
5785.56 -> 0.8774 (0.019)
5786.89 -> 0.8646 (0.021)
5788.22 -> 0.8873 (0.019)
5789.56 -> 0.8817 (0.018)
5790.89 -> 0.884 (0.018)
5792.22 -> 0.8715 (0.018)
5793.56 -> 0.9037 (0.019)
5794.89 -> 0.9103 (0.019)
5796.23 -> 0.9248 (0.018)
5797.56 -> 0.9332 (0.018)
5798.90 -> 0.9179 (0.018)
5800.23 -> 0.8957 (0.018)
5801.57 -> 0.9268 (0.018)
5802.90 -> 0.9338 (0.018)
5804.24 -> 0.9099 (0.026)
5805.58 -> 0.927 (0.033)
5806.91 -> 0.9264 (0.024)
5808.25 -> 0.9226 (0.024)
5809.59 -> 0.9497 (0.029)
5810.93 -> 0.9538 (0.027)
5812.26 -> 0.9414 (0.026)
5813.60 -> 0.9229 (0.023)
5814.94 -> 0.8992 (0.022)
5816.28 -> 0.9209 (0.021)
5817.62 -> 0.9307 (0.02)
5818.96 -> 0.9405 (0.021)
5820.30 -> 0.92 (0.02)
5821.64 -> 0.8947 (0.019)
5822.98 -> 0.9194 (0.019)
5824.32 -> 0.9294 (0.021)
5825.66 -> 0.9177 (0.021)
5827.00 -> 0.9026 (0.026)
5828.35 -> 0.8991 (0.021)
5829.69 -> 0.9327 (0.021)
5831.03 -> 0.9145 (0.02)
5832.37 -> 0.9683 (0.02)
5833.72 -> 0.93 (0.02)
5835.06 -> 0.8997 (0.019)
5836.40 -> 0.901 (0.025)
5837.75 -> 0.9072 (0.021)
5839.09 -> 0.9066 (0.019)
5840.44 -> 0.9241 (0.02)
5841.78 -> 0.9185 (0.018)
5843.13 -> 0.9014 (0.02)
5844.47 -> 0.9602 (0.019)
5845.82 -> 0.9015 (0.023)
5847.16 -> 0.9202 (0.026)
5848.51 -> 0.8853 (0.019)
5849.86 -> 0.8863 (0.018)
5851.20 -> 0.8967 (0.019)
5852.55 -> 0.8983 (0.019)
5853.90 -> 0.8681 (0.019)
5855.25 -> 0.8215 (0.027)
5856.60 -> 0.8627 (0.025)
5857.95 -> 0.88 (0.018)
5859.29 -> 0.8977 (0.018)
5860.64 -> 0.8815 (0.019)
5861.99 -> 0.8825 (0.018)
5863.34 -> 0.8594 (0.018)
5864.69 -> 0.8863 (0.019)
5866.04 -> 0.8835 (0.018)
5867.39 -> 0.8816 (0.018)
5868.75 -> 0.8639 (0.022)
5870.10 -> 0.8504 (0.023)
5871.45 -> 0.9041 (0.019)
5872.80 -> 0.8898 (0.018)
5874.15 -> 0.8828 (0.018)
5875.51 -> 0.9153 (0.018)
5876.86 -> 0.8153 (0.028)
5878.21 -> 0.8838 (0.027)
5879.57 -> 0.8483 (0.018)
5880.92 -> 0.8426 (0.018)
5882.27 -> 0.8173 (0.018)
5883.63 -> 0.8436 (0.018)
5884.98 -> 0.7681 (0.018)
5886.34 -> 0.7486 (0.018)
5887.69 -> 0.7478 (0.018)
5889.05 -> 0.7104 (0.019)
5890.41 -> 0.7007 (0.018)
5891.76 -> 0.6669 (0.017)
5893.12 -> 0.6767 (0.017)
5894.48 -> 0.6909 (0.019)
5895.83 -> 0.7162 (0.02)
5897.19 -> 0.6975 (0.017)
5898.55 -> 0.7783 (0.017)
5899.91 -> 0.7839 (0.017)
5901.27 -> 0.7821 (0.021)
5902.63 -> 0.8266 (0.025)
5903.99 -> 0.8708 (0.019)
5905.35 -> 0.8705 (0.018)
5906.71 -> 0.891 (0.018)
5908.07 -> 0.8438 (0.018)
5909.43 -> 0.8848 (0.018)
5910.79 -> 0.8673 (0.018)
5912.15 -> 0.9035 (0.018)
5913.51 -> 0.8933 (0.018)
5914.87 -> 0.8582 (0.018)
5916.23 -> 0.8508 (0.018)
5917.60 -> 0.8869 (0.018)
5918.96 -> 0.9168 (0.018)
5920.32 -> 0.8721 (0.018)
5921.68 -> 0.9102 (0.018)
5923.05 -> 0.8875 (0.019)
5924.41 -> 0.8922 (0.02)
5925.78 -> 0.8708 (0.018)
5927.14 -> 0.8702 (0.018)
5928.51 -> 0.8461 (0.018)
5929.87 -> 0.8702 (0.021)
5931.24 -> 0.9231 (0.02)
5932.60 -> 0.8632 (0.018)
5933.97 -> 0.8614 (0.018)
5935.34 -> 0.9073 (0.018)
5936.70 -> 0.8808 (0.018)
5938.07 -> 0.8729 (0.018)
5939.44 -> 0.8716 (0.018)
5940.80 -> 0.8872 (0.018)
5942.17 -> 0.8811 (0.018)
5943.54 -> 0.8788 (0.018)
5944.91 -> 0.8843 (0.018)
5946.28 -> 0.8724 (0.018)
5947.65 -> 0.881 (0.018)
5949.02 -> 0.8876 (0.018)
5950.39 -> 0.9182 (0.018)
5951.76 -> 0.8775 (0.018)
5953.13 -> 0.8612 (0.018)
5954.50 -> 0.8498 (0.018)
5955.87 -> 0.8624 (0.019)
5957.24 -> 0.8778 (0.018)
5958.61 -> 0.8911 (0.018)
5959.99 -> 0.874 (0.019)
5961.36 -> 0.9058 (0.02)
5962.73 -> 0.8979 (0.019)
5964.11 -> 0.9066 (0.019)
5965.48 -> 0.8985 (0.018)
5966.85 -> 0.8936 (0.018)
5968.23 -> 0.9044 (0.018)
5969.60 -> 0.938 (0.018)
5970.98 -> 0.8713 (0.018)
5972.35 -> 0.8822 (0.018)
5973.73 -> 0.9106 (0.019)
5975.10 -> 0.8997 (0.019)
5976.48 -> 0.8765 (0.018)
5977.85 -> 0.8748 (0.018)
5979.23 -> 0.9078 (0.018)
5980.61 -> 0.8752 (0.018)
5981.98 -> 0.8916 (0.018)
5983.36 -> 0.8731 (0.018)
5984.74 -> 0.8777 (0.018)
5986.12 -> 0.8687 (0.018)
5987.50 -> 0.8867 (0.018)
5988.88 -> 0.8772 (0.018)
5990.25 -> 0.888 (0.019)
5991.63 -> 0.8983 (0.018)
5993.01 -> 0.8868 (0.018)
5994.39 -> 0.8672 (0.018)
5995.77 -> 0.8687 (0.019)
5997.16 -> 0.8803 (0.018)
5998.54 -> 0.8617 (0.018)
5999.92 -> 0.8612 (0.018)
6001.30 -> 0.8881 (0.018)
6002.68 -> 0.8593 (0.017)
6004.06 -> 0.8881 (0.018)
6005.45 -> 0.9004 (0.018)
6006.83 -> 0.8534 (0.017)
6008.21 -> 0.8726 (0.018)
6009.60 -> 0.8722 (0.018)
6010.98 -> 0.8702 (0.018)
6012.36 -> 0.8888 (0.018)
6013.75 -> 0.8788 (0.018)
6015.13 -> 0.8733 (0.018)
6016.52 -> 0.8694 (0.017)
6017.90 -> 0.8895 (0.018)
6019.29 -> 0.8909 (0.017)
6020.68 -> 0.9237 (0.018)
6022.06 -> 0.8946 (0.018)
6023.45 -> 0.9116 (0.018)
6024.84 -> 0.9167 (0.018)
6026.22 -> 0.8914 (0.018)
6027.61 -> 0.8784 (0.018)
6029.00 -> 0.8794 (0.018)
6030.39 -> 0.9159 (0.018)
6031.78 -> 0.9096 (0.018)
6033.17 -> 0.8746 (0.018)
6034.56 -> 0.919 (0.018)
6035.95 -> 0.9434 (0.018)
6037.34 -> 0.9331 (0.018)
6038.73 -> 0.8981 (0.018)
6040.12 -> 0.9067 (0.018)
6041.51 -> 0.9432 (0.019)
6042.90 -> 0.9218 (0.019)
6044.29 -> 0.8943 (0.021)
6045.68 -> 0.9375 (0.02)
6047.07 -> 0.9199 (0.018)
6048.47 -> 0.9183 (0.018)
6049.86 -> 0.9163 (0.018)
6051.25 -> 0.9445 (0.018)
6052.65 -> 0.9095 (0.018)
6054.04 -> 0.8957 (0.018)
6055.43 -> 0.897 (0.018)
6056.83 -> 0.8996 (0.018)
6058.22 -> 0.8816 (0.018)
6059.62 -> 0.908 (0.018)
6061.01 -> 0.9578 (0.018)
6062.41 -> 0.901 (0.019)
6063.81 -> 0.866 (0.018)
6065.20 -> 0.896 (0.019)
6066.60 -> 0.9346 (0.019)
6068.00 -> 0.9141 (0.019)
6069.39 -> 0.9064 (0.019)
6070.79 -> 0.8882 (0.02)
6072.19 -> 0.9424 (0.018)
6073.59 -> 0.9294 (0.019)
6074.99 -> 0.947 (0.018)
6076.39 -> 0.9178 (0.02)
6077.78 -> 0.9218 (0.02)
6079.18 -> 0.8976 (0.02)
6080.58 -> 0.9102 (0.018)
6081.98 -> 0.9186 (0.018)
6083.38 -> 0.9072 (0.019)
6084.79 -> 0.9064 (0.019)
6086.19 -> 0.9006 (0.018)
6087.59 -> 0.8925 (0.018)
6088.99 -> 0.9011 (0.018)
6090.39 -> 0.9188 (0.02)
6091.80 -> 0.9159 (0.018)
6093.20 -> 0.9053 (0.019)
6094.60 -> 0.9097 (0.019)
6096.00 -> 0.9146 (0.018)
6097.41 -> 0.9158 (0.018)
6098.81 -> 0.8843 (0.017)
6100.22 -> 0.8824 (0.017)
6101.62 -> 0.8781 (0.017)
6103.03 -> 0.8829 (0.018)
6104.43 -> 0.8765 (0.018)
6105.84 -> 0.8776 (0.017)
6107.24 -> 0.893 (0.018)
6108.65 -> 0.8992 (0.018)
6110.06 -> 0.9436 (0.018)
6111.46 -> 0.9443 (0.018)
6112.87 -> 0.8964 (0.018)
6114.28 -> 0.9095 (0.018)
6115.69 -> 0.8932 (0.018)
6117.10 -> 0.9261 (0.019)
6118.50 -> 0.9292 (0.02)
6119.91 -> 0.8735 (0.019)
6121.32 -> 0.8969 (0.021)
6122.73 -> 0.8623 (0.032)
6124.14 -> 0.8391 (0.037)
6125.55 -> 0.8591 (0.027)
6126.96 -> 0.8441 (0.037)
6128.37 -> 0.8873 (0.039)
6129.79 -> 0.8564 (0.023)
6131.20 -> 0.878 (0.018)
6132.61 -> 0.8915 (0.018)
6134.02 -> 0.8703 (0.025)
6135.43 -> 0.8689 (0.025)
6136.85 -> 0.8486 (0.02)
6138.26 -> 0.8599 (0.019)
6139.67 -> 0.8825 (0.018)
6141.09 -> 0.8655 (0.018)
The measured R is 0.02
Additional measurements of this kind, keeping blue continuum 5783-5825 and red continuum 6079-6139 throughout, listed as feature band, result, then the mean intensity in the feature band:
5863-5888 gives 0.07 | 0.85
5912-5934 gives 0.03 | 0.881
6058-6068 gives -0.02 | 0.907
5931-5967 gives 0.02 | 0.883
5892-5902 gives 0.23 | 0.729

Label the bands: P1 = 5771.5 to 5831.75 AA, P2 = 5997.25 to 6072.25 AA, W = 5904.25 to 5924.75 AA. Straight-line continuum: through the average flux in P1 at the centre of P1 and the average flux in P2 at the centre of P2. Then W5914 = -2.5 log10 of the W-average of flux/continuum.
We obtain 0.03 mag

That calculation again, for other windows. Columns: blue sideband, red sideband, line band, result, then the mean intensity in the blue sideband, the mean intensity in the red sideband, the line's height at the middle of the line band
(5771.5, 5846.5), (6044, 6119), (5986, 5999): 0.036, 0.908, 0.909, 0.909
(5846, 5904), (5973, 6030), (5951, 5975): -0.027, 0.828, 0.884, 0.867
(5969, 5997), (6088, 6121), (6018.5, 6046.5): -0.020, 0.886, 0.903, 0.893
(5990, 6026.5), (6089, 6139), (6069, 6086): -0.034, 0.883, 0.89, 0.887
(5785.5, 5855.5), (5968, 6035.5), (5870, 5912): 0.120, 0.912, 0.887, 0.902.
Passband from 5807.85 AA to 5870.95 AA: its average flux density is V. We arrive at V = 0.905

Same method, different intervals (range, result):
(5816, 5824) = 0.922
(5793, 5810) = 0.921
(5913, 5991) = 0.884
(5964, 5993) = 0.89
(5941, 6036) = 0.886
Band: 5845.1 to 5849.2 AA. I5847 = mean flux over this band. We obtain 0.902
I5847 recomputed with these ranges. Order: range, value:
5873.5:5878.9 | 0.873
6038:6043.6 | 0.918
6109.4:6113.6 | 0.928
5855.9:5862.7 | 0.881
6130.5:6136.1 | 0.878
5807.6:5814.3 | 0.938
